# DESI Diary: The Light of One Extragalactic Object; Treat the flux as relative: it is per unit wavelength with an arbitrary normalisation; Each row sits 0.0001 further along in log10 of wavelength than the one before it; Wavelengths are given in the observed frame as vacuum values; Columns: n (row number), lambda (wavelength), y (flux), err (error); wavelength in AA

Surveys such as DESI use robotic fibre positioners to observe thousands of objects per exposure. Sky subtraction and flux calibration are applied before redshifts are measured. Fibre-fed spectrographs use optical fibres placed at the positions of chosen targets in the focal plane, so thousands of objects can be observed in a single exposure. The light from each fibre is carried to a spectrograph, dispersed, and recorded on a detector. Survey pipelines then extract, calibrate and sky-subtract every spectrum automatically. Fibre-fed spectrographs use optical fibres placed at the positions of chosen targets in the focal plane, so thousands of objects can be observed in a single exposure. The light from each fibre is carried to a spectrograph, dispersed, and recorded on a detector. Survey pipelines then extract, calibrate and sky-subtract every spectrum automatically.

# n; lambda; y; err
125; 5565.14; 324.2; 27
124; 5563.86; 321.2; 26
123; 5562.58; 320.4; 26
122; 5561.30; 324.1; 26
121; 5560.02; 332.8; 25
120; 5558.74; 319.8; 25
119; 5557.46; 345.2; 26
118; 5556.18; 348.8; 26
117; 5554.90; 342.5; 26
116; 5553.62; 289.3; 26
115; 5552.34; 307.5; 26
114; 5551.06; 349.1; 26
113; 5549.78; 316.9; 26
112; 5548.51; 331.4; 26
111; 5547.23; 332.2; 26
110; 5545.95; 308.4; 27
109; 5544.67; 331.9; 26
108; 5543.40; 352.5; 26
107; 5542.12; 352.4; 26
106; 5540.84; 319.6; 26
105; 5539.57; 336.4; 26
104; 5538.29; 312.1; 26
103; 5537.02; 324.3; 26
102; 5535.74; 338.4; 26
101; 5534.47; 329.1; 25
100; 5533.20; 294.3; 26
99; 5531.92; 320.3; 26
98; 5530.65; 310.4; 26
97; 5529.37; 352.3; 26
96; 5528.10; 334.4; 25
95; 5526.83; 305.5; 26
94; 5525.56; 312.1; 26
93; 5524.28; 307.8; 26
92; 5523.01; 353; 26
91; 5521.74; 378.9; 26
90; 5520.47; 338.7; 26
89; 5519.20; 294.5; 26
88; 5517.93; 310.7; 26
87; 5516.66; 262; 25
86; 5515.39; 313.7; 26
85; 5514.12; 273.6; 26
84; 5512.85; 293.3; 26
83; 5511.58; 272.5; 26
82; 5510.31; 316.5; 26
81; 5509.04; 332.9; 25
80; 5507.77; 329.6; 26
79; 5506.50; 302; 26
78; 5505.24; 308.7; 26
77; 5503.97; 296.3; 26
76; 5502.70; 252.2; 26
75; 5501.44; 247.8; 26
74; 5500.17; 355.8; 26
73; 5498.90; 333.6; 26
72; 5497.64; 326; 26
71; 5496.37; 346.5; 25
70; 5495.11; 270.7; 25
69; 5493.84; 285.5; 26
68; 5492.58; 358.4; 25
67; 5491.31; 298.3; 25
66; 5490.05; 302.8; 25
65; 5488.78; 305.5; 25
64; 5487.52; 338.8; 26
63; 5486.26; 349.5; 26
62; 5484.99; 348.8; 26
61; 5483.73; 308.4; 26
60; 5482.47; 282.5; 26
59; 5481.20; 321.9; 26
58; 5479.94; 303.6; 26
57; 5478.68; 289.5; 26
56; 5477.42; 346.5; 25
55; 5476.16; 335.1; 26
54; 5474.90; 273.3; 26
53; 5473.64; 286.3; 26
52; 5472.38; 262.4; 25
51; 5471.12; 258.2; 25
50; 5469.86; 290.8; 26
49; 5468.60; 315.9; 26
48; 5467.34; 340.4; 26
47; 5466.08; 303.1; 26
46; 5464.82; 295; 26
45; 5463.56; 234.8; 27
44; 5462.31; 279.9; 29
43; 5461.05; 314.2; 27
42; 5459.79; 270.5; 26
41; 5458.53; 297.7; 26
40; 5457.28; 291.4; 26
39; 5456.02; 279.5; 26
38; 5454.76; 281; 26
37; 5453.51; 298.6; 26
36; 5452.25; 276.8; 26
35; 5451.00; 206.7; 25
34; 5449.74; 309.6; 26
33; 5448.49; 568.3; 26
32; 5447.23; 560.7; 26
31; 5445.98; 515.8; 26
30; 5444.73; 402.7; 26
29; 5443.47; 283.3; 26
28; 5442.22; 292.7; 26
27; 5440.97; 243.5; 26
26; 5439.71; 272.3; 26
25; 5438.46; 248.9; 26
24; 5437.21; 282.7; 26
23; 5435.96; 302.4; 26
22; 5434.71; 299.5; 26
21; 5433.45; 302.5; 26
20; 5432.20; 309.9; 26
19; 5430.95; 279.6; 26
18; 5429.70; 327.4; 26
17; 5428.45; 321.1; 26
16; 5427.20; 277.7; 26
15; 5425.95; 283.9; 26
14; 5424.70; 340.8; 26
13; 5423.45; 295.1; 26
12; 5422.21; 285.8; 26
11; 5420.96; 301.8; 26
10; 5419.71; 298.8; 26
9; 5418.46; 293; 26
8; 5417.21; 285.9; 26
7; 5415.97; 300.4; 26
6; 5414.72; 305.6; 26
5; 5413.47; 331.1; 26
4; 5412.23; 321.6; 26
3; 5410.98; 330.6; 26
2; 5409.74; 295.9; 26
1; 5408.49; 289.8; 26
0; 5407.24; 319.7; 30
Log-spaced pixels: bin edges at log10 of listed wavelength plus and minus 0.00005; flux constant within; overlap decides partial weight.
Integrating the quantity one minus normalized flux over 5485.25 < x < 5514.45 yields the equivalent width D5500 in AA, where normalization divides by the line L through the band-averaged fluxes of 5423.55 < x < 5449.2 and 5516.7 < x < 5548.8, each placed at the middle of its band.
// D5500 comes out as 1.7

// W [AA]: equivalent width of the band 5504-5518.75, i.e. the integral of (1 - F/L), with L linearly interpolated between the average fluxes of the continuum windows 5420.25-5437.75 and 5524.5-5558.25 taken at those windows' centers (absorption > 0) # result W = 0.9 AA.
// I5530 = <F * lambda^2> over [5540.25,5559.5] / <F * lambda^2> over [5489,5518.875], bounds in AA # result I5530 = 1.10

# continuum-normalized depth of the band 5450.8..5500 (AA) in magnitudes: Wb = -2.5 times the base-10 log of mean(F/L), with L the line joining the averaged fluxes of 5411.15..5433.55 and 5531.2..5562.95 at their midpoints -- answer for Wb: 0.044 mag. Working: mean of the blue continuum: 304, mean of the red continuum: 327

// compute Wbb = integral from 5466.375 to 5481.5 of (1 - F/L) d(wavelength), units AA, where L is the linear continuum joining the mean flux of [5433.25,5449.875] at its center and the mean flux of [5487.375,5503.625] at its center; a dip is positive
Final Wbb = 1.1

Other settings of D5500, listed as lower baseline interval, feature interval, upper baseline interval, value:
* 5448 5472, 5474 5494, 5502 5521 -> -1.1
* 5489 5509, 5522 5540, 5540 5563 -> -0.2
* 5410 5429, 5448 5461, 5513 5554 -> 0.2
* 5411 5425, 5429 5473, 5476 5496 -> -0.1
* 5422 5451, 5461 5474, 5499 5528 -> 1.3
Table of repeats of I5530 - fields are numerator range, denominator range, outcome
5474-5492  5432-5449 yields 0.92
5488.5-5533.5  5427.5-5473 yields 1.02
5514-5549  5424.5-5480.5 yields 1.07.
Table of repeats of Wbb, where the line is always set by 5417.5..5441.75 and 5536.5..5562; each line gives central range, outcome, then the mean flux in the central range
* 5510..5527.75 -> 0.6 AA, 310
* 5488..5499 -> -0.1 AA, 314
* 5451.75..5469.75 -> 0.6 AA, 291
